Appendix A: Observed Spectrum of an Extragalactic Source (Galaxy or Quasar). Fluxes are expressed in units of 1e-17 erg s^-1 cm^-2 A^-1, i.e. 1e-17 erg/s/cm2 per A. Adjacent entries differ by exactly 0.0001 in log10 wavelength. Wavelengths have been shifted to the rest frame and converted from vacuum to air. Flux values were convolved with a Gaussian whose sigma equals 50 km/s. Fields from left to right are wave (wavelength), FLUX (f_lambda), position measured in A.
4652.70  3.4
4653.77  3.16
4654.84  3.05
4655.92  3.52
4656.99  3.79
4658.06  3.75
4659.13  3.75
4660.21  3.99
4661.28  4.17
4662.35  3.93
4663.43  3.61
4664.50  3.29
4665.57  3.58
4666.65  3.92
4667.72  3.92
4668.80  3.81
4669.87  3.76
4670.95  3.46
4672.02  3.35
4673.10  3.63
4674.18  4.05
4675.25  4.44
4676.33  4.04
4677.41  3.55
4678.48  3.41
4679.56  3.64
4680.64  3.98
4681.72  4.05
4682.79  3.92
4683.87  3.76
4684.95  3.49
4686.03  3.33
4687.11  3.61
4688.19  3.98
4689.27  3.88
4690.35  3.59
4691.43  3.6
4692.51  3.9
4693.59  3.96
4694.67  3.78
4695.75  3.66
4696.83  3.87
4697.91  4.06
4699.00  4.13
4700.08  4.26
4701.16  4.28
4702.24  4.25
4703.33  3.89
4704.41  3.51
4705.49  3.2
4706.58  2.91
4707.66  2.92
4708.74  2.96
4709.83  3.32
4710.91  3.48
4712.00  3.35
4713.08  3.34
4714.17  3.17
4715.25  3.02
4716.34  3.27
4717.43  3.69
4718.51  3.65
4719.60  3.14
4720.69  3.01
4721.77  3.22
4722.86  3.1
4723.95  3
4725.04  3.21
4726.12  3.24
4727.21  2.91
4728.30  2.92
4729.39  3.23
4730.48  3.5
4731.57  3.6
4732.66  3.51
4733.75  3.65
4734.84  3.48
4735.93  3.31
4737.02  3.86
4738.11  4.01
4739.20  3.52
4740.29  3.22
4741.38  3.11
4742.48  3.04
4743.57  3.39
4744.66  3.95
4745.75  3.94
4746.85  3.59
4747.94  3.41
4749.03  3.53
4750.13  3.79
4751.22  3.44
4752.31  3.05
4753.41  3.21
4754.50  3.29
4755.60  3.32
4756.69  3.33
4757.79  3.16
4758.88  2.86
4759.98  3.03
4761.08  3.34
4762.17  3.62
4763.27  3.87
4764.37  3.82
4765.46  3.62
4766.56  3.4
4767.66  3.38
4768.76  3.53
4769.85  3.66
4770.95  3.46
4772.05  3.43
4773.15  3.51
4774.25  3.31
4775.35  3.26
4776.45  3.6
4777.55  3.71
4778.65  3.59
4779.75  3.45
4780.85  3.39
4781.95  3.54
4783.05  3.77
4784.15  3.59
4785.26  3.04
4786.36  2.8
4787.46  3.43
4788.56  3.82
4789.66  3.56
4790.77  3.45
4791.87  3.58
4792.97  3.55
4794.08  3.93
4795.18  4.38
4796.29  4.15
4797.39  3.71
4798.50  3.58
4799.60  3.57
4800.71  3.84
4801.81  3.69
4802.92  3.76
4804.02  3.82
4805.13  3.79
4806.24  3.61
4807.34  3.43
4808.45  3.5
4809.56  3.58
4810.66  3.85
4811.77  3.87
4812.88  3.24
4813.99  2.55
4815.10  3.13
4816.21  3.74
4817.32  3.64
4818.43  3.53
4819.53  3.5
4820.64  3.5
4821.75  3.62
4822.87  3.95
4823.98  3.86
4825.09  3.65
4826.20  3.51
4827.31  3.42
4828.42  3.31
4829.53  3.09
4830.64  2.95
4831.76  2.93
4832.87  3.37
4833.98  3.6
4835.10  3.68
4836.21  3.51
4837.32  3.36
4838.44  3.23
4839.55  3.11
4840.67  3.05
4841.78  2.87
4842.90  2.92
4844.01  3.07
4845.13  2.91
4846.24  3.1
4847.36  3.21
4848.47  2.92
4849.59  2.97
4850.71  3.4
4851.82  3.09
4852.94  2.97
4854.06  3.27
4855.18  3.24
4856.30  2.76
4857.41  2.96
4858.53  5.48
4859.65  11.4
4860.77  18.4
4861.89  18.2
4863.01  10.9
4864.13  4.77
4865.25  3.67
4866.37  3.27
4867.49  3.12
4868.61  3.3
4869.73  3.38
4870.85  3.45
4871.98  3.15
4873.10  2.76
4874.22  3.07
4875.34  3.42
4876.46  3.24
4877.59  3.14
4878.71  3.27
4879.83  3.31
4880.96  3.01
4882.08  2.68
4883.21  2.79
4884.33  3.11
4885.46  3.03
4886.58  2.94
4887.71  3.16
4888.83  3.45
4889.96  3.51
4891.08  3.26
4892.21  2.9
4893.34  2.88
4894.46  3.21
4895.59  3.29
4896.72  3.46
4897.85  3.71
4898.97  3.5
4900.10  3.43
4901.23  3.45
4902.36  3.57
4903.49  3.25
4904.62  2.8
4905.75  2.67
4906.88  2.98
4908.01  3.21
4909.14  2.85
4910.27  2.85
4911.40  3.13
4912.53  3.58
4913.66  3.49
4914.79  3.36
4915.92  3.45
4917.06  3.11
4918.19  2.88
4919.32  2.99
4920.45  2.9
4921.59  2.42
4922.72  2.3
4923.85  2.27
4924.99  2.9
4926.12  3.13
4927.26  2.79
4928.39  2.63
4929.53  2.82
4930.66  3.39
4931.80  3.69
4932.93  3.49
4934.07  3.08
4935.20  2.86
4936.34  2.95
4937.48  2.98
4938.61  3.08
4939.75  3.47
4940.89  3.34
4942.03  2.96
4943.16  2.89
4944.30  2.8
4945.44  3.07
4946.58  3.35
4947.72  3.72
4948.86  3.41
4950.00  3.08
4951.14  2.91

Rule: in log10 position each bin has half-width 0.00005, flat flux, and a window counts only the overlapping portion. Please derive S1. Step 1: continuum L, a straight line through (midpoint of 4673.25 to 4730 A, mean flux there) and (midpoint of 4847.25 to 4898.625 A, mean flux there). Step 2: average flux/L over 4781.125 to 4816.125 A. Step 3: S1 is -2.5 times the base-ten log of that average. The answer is 0.11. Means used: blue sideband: 3.56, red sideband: 4.26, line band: 3.58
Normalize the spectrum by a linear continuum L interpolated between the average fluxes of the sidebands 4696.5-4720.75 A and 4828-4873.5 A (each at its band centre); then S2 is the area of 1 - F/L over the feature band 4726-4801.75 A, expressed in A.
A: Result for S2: 7.2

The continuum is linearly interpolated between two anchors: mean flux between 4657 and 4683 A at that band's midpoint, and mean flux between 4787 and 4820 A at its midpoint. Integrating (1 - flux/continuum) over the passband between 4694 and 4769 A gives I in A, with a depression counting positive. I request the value 5.5 A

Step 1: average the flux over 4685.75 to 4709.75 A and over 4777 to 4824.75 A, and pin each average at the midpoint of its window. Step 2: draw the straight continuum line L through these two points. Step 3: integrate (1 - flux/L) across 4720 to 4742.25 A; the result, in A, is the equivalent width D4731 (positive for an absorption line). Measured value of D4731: 2.07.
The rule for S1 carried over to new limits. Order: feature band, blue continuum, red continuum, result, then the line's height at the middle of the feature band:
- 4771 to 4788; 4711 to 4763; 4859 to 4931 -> 0.02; 3.49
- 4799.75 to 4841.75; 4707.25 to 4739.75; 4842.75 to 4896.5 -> 0.12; 3.9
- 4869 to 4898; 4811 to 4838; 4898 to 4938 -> 0.01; 3.21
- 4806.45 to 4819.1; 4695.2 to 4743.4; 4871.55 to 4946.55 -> -0.06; 3.27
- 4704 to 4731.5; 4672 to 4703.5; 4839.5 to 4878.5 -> 0.23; 3.98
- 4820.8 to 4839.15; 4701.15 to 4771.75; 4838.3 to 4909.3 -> 0.10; 3.77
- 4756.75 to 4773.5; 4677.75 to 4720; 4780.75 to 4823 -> 0.05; 3.6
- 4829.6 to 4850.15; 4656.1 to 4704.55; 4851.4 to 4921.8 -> 0.24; 3.93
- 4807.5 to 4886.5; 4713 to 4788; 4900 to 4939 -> -0.23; 3.2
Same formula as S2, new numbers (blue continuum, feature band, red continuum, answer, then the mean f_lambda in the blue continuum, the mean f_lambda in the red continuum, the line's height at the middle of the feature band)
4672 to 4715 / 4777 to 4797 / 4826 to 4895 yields 1.31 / 3.69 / 3.98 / 3.85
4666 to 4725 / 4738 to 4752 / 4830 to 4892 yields 0.89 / 3.61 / 4.07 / 3.75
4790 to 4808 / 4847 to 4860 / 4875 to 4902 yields -1.73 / 3.74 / 3.22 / 3.42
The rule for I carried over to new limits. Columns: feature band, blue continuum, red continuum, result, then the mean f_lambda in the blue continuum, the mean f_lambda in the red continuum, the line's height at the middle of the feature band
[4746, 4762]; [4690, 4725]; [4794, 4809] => 1.3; 3.51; 3.76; 3.64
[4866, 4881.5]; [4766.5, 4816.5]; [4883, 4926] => 0.1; 3.56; 3.11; 3.23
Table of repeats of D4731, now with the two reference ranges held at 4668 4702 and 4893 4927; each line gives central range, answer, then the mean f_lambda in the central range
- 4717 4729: 1.7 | 3.19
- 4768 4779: 0.1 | 3.5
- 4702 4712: 1.1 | 3.35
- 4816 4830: -0.8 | 3.56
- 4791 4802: -1.0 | 3.79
